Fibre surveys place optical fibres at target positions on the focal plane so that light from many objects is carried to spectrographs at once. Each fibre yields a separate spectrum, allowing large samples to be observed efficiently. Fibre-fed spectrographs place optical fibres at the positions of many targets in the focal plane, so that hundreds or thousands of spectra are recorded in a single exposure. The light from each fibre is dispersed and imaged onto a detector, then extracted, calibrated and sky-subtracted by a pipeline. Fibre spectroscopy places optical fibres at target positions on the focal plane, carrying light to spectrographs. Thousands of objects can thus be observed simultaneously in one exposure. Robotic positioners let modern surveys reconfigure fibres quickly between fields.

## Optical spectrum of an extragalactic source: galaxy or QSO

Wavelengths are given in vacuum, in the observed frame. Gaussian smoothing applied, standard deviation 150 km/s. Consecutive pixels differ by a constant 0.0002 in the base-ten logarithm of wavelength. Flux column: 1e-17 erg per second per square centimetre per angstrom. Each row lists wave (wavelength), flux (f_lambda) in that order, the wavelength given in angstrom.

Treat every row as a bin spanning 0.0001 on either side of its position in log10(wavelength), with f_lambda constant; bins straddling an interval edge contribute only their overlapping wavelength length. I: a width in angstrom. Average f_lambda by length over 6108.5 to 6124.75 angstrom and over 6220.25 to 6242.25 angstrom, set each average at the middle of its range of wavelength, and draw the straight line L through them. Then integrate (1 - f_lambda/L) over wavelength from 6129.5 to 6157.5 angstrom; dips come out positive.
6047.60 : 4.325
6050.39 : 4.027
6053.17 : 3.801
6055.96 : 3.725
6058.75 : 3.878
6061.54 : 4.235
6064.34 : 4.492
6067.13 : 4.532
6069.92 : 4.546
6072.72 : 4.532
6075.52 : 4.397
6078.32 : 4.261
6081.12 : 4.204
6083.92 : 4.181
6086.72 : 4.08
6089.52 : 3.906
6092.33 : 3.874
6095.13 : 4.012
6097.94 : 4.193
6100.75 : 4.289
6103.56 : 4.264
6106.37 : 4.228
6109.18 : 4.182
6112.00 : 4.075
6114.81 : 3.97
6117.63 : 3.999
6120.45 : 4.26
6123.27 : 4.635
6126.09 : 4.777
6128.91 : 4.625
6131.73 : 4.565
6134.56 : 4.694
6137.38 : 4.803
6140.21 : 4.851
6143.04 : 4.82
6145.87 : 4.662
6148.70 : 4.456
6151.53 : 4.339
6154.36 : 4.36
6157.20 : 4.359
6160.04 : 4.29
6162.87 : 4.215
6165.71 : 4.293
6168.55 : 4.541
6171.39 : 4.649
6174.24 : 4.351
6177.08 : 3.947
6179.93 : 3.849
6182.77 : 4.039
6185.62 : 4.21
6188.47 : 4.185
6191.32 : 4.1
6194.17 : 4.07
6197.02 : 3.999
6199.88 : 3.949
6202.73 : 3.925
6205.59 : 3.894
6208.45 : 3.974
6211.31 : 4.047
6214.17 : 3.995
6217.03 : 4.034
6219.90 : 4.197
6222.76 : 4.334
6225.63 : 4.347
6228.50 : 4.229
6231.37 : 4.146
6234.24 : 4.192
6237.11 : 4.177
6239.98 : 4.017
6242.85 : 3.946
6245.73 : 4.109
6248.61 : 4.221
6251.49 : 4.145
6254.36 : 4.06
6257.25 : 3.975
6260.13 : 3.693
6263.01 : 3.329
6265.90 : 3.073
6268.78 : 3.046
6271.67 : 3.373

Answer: -2.7 angstrom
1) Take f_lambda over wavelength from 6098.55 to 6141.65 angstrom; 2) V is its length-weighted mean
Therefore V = 4.41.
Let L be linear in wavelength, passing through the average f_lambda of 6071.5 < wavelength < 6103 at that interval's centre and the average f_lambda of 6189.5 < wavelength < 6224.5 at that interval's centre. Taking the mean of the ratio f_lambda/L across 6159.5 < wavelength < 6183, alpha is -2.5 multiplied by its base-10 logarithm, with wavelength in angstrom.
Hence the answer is -0.04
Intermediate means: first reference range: 4.18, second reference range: 4.05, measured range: 4.25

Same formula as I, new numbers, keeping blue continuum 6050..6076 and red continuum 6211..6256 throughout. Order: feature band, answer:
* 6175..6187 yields 0.4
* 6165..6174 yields -0.7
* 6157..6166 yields -0.2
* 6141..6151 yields -1.1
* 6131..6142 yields -1.5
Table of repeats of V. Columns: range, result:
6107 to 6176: 4.44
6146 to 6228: 4.18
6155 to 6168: 4.31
